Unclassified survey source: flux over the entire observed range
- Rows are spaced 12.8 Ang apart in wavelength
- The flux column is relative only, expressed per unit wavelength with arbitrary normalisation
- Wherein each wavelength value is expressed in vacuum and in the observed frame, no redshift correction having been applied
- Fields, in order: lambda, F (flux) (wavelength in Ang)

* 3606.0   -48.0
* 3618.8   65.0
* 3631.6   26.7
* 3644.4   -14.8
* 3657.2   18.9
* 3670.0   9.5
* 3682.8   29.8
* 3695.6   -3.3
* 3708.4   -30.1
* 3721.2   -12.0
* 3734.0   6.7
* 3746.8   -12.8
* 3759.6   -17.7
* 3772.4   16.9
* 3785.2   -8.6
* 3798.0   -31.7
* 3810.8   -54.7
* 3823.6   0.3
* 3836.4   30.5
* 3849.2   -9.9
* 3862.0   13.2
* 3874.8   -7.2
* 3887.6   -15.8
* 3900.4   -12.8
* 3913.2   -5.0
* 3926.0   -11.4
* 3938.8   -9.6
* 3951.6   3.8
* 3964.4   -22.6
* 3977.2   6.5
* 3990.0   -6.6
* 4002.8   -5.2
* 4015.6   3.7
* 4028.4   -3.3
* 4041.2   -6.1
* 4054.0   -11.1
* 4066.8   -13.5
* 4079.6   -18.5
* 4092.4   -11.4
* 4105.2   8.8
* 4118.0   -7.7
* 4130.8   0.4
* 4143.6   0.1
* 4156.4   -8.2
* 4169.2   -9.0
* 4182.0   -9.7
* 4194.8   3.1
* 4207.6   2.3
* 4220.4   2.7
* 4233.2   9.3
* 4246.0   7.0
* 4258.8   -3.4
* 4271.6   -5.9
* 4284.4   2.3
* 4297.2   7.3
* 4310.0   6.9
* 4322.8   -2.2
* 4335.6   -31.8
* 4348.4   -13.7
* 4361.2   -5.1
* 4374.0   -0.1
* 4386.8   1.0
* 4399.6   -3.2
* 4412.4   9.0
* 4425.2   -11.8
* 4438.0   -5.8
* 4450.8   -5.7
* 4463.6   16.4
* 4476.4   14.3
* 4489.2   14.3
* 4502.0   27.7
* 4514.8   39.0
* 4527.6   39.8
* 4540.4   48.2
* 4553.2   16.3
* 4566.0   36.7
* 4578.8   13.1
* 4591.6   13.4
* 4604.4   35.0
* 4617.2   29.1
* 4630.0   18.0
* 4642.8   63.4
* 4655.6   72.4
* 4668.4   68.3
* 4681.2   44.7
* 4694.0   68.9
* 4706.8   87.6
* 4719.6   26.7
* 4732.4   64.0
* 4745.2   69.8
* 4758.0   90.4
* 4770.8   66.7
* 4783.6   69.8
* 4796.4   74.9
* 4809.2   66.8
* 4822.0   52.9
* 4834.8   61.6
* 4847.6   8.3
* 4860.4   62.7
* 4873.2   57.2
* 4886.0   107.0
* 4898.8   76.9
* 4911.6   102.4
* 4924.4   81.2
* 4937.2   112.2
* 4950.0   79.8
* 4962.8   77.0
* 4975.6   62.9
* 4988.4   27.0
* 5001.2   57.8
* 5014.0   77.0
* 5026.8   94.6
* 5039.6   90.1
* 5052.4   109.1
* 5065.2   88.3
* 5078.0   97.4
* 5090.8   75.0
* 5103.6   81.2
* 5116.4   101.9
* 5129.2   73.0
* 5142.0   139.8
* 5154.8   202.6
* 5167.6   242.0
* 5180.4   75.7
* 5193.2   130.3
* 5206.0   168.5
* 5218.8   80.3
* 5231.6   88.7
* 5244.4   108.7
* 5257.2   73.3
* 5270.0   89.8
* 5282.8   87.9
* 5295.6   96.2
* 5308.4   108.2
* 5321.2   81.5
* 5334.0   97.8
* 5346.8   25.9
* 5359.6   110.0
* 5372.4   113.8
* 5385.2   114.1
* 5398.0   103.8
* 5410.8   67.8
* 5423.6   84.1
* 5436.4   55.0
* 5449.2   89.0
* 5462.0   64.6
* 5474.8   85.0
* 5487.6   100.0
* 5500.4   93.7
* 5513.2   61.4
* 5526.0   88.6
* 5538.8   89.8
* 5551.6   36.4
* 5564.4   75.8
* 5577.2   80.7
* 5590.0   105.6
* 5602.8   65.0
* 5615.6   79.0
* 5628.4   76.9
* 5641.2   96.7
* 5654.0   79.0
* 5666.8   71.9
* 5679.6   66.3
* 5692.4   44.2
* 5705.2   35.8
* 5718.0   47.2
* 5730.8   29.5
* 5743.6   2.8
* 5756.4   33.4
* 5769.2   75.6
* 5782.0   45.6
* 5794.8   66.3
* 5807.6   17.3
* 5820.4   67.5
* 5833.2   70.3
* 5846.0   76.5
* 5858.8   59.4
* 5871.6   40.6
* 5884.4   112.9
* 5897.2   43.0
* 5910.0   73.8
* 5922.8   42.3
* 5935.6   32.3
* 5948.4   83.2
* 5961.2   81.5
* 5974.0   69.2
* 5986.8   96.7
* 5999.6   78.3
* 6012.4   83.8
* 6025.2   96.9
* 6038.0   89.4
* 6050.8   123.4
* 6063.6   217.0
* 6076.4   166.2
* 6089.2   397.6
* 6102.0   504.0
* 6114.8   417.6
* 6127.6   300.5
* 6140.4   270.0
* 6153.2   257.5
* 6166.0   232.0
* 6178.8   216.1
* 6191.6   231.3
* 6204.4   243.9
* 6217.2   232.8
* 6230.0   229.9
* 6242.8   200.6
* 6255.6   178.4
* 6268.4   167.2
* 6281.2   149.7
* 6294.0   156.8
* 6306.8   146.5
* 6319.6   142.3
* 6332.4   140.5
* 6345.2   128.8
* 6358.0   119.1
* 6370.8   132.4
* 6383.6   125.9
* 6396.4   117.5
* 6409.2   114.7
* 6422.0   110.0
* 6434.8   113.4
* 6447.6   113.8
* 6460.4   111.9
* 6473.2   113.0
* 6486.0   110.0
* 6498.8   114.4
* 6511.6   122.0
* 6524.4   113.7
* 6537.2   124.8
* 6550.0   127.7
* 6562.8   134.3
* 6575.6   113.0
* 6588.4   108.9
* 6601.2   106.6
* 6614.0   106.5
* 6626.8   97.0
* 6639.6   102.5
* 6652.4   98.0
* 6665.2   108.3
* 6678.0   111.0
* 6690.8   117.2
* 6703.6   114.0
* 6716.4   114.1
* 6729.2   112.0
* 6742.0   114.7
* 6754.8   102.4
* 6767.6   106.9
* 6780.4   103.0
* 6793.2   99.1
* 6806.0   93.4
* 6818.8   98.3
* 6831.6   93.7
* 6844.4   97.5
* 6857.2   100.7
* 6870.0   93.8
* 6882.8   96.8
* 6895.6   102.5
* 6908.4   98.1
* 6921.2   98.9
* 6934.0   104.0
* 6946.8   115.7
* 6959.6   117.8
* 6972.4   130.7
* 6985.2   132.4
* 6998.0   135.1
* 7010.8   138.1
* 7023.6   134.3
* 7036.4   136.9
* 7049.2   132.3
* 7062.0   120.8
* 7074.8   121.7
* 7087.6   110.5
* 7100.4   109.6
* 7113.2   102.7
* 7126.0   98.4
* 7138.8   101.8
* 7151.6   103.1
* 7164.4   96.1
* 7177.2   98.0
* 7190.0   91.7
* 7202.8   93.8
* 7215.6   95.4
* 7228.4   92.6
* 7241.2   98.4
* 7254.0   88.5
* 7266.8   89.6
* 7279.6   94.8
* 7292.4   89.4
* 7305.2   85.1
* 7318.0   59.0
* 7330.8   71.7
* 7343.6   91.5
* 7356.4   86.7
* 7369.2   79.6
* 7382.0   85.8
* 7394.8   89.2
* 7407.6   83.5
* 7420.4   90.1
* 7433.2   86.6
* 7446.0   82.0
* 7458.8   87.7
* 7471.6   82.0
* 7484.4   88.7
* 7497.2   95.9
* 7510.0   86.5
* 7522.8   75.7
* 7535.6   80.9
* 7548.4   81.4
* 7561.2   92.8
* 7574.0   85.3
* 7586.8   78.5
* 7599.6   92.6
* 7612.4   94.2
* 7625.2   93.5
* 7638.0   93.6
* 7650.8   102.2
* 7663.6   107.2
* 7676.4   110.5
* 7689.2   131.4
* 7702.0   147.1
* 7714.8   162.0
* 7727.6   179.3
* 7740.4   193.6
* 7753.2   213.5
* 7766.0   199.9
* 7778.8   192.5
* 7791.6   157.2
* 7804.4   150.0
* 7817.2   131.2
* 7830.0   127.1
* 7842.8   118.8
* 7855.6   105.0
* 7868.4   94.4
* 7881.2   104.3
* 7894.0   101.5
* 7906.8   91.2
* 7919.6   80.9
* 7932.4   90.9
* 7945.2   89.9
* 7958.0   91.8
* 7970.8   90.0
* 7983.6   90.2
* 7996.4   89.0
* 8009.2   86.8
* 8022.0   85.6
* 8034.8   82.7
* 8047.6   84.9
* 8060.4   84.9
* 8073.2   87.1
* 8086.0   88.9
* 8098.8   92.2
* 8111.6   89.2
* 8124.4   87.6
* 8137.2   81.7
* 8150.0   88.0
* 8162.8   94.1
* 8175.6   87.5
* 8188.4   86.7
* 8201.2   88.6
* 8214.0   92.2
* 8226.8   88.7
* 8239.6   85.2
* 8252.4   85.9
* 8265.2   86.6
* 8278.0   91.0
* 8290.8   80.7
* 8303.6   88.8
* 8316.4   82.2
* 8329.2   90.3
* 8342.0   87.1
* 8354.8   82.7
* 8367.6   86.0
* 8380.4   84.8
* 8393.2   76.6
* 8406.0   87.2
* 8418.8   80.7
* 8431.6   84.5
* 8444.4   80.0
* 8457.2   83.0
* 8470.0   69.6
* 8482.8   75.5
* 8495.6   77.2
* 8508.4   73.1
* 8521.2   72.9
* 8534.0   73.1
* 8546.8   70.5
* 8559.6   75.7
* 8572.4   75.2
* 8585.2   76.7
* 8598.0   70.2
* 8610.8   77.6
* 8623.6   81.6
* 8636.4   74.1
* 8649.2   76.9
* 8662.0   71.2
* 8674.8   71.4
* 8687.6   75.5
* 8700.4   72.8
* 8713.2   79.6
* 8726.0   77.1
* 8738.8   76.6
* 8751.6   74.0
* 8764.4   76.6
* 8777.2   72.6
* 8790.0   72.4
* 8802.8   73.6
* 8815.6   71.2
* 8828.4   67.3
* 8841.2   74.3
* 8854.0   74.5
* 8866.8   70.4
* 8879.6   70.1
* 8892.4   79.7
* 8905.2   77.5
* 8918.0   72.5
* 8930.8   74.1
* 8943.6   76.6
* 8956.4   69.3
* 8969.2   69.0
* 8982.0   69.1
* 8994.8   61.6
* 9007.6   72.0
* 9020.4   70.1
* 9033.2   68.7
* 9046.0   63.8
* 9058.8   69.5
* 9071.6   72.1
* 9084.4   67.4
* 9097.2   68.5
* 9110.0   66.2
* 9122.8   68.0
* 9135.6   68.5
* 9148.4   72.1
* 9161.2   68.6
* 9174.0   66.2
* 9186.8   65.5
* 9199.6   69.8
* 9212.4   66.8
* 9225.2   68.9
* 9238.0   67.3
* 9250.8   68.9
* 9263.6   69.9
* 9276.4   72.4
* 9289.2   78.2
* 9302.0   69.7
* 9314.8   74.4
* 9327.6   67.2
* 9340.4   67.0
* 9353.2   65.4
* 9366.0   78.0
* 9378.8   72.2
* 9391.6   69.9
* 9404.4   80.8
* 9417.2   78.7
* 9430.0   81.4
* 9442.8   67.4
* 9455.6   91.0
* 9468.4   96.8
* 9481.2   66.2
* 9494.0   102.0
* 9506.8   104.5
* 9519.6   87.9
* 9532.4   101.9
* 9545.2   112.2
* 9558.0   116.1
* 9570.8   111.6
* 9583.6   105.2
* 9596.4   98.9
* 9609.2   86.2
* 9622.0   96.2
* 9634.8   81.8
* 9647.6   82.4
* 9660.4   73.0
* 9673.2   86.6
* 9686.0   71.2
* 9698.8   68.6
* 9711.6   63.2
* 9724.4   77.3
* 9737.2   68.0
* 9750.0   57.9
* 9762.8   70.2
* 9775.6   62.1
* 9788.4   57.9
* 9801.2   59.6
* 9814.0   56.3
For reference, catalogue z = 4.01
